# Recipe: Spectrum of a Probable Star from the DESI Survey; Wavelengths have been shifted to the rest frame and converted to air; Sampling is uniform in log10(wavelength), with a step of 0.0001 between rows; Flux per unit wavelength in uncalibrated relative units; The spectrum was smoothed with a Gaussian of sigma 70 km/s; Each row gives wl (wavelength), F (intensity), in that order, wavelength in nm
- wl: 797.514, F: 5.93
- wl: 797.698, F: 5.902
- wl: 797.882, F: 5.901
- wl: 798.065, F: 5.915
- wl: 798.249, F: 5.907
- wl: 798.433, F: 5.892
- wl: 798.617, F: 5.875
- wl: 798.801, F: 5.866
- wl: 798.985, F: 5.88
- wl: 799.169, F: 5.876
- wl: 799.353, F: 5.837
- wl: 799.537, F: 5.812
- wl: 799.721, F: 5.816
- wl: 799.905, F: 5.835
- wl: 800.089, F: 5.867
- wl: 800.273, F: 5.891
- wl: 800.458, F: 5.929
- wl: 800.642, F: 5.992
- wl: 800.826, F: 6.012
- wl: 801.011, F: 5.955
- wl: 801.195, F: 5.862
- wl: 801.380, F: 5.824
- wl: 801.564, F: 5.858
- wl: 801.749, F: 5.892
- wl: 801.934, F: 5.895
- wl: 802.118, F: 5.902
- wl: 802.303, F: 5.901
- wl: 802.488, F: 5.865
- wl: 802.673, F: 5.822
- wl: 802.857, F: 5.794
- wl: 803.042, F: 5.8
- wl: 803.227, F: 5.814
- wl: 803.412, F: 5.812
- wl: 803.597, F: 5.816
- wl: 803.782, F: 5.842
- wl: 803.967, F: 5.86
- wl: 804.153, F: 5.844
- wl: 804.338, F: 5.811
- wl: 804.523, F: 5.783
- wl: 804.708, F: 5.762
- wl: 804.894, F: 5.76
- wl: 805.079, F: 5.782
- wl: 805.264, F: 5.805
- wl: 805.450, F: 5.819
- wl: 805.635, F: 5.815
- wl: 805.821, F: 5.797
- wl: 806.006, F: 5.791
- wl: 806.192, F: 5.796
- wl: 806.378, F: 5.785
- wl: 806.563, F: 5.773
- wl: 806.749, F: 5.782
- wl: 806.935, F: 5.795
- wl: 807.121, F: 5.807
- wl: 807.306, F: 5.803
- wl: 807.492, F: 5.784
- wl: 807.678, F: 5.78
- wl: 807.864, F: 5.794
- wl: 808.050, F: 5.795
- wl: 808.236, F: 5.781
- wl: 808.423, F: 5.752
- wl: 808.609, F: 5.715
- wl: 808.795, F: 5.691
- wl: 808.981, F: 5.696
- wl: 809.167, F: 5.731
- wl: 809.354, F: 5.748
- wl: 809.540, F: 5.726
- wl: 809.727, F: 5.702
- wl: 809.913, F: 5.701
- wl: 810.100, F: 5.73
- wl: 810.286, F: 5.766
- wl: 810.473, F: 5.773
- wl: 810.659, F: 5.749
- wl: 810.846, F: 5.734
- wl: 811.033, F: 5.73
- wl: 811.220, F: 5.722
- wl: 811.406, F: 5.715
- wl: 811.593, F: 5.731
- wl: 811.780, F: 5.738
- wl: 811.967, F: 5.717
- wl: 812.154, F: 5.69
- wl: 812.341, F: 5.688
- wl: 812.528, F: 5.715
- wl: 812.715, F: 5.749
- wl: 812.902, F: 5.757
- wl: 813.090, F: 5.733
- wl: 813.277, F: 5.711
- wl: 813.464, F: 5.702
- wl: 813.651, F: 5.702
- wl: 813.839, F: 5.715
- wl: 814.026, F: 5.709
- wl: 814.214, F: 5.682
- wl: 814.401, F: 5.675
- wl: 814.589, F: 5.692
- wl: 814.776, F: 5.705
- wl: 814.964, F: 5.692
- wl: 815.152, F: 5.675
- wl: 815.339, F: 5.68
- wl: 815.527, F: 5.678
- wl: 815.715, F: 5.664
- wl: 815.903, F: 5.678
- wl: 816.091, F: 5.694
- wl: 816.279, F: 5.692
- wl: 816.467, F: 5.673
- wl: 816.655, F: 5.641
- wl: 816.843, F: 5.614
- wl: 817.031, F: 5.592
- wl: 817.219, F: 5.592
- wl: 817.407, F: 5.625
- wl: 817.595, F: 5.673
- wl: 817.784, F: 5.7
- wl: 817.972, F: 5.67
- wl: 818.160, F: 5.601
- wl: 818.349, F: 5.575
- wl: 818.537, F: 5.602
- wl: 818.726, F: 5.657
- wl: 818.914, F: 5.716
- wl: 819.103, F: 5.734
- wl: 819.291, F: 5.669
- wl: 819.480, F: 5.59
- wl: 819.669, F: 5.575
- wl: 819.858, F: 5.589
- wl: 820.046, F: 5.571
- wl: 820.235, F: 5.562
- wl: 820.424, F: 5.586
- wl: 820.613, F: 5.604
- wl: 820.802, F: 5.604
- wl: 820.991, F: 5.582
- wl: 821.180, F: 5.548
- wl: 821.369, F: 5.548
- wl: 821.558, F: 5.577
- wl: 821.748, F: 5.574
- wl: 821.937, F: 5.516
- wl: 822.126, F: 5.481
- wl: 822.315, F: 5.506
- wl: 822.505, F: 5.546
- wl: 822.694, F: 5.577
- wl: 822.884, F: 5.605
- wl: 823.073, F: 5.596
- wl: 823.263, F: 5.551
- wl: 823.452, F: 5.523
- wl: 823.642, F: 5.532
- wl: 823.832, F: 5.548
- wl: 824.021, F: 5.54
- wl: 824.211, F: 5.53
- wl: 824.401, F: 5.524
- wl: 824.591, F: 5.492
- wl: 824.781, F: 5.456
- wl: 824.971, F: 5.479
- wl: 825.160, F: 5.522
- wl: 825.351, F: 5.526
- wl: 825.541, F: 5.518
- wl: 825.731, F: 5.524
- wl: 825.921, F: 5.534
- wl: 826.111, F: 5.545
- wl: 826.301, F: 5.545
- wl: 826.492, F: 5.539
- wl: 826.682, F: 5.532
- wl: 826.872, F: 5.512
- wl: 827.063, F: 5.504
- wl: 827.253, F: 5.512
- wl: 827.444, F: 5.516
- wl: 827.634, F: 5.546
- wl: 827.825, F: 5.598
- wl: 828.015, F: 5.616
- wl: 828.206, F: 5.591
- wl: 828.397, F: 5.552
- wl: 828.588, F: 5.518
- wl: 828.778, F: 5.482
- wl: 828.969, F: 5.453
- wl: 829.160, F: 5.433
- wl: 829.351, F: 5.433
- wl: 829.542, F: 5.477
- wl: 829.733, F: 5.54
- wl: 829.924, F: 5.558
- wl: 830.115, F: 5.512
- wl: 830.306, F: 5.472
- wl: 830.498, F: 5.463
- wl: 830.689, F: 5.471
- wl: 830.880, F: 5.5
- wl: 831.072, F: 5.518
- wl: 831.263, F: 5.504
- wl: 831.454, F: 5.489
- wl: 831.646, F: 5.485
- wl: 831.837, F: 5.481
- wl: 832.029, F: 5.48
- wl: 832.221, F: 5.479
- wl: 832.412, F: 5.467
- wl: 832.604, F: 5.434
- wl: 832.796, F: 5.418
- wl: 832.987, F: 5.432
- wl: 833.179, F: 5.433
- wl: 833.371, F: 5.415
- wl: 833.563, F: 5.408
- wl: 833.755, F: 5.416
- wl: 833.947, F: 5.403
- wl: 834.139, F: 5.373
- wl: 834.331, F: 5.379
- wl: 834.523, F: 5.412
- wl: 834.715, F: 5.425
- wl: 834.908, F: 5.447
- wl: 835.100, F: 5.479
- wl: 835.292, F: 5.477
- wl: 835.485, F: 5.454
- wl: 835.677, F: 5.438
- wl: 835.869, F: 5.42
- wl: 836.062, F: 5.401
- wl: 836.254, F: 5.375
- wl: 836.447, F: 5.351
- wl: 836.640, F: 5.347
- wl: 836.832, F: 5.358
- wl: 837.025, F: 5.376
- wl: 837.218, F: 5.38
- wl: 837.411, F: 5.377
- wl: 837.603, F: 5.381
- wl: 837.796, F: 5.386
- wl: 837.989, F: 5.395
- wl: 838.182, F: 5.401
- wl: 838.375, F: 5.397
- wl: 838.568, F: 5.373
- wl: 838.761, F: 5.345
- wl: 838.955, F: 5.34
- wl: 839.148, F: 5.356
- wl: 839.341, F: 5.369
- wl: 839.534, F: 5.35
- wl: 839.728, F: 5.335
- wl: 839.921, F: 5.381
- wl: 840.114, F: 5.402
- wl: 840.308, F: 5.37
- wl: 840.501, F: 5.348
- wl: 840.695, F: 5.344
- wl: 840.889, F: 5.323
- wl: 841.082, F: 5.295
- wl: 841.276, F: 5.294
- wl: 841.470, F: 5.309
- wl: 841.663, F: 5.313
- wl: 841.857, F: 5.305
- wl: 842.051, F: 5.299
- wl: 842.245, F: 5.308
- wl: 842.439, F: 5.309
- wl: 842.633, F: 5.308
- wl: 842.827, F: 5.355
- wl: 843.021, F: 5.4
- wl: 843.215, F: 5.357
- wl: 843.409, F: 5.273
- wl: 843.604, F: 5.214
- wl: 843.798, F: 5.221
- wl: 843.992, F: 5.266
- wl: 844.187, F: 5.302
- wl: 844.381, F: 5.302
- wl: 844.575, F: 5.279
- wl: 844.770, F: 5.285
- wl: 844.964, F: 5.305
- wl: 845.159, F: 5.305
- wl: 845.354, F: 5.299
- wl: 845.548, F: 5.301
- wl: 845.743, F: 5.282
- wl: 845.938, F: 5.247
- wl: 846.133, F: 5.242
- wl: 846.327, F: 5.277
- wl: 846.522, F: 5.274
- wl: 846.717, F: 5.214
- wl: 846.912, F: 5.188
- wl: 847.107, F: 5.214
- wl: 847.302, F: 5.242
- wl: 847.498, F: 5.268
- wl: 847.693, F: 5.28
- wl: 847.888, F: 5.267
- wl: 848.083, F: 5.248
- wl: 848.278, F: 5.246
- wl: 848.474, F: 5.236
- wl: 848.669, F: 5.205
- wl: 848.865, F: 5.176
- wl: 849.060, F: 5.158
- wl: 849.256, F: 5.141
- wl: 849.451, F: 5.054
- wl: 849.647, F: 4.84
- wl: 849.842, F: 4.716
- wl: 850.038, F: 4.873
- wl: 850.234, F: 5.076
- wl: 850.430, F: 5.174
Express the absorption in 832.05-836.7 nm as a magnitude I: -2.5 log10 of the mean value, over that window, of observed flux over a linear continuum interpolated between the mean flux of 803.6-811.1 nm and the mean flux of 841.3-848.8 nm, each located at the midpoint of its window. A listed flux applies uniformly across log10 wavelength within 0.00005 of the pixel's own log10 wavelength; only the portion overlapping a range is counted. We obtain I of 0.00 mag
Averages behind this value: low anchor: 5.77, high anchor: 5.28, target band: 5.42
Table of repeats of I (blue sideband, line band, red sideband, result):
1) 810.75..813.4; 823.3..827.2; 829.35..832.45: 0.01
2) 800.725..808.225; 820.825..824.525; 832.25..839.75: 0.01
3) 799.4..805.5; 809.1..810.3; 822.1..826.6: 0.00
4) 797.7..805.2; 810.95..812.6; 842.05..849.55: 0.00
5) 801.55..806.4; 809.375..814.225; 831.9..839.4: 0.00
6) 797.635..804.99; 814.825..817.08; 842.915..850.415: 0.00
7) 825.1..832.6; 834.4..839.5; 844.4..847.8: 0.00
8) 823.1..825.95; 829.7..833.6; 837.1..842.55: -0.01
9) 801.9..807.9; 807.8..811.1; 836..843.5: 0.00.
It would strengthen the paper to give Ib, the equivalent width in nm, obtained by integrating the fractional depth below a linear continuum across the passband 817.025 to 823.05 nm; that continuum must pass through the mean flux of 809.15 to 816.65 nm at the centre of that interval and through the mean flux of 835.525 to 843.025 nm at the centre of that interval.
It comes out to 0.02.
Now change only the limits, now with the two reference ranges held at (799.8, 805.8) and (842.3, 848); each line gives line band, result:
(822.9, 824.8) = 0.01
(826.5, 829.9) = -0.01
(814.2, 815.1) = 0.00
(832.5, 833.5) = 0.00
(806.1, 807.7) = 0.00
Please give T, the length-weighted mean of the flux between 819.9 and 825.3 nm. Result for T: 5.55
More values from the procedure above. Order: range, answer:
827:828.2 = 5.55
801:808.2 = 5.82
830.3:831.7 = 5.49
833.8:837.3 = 5.41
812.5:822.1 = 5.65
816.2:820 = 5.64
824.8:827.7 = 5.52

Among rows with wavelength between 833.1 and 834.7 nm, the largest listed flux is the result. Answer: 5.433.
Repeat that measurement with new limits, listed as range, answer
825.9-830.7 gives 5.616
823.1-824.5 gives 5.551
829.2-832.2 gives 5.558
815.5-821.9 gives 5.734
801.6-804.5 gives 5.902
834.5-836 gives 5.479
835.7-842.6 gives 5.42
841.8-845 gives 5.4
